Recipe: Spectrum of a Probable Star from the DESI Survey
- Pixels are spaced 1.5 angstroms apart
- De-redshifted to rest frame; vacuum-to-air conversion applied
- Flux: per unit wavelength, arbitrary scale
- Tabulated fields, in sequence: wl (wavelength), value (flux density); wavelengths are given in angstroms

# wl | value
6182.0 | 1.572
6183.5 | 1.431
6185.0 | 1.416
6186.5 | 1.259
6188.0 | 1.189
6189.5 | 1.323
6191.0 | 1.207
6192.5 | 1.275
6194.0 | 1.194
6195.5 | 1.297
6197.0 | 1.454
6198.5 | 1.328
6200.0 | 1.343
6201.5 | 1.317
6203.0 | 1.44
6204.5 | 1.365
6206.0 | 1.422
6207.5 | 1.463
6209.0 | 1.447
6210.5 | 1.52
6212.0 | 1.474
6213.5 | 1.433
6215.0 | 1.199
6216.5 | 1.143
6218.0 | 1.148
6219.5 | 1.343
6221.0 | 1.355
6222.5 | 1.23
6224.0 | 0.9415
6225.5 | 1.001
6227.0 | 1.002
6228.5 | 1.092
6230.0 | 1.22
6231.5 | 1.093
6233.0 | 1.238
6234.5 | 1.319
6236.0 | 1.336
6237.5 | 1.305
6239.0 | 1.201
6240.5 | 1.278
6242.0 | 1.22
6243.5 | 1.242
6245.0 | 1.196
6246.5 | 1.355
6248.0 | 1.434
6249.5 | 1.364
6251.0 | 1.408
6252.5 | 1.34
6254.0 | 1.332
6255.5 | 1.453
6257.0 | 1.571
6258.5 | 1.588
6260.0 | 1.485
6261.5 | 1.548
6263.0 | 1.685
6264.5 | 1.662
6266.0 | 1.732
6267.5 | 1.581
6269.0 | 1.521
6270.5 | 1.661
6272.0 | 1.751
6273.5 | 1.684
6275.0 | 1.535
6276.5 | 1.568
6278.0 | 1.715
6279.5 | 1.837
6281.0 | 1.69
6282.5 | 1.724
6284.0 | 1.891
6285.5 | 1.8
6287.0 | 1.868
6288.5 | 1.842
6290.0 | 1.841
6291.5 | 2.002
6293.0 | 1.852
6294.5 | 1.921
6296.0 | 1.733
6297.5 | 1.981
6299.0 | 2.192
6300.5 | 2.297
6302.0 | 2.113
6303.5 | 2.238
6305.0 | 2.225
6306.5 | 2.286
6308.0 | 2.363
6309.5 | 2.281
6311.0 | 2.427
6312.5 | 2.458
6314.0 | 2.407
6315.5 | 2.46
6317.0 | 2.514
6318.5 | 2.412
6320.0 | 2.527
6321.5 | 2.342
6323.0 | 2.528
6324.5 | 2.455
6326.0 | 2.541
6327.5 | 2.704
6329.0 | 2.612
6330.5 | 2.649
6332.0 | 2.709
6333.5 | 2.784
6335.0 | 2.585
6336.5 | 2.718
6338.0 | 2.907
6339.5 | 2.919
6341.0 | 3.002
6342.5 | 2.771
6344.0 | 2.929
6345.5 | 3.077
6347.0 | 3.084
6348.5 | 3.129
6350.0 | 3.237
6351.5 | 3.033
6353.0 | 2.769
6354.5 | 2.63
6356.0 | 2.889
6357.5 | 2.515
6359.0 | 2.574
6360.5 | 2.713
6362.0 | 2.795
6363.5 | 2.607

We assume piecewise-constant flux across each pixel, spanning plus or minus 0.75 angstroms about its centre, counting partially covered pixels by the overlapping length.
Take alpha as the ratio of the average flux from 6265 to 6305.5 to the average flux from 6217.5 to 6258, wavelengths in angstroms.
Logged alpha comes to 1.46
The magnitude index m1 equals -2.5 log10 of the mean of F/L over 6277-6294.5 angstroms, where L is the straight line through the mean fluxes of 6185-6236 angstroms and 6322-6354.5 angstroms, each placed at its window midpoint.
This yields 0.19 mag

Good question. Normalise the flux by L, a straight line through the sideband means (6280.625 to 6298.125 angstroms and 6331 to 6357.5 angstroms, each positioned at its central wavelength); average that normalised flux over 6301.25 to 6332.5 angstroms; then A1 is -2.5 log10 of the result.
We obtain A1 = -0.03 mag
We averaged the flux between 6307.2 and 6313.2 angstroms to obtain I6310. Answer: 2.38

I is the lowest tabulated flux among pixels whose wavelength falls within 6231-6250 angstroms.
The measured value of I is 1.093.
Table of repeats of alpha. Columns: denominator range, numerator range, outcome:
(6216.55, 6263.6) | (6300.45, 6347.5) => 1.98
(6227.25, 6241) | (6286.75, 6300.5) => 1.59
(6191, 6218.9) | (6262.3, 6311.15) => 1.40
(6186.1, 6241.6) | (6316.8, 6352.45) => 2.16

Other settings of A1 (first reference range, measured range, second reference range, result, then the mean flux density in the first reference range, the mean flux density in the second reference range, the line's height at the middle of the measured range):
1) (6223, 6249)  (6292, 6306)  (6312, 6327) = 0.050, 1.21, 2.47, 2.16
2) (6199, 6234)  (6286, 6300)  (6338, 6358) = 0.165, 1.27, 2.93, 2.23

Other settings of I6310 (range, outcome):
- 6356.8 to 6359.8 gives 2.55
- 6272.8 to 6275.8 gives 1.61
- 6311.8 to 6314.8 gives 2.43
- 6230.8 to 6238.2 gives 1.26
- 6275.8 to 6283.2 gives 1.71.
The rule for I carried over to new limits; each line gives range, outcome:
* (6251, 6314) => 1.332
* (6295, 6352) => 1.733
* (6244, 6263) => 1.196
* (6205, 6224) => 0.9415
